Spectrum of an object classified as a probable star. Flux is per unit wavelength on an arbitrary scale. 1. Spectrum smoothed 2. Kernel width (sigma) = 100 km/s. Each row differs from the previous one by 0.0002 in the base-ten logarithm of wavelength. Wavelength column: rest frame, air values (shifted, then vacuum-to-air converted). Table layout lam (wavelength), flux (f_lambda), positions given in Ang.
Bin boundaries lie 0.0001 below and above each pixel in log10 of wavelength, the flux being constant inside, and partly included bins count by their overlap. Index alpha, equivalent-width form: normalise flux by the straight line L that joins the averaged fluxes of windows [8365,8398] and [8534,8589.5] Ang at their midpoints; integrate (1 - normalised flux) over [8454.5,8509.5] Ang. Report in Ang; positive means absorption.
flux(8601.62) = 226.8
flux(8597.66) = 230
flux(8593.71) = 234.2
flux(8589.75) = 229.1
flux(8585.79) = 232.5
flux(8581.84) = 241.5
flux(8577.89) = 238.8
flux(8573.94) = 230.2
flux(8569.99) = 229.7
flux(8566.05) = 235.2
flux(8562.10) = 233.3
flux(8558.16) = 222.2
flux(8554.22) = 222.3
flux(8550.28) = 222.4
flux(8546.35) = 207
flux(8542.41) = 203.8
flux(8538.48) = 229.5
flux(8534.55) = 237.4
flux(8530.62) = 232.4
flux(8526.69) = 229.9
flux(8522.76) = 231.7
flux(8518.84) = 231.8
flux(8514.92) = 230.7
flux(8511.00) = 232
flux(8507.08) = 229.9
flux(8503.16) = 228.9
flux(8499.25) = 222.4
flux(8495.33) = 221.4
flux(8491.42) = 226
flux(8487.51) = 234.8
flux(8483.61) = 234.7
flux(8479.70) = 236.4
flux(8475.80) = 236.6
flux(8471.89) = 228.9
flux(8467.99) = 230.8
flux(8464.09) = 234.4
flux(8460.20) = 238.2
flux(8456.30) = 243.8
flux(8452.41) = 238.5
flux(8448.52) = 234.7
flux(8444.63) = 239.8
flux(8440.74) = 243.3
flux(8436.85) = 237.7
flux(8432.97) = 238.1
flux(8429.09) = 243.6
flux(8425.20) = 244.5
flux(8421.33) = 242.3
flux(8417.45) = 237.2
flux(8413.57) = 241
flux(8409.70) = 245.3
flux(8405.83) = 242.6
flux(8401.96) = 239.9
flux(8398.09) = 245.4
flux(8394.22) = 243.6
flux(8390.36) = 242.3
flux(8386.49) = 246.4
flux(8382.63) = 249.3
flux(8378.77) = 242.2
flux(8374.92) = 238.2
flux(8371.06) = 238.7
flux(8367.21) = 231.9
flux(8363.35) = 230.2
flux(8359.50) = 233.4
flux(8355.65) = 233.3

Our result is 0.4 Ang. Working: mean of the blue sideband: 242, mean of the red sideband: 227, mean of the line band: 232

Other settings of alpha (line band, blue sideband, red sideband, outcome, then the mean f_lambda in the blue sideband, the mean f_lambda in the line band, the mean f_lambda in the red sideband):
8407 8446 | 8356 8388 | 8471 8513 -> -1.1 Ang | 238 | 241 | 230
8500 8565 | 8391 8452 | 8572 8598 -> 2.7 Ang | 241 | 227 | 234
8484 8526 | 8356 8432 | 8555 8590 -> 1.1 Ang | 241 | 229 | 232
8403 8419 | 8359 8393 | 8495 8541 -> -0.3 Ang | 240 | 242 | 230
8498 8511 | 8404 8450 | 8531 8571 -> 0.1 Ang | 241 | 228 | 225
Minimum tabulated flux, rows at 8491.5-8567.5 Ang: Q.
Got 203.8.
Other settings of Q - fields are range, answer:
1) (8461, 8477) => 228.9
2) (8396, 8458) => 234.7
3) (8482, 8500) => 221.4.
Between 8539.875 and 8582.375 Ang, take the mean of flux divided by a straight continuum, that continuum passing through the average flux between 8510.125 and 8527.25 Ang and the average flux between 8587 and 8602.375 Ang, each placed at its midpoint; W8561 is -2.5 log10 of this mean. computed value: 0.02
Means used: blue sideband 231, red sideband 230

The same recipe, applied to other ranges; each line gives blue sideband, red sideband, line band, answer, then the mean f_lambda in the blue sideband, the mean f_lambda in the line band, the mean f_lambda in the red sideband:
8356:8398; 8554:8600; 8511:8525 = 0.01 mag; 240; 231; 232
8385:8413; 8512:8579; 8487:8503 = 0.03 mag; 243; 226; 227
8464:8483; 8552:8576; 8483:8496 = 0.01 mag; 233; 230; 229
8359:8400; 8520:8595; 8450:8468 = -0.01 mag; 240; 238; 229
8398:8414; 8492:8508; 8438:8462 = -0.02 mag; 243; 240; 225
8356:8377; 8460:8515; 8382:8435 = -0.04 mag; 234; 243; 231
